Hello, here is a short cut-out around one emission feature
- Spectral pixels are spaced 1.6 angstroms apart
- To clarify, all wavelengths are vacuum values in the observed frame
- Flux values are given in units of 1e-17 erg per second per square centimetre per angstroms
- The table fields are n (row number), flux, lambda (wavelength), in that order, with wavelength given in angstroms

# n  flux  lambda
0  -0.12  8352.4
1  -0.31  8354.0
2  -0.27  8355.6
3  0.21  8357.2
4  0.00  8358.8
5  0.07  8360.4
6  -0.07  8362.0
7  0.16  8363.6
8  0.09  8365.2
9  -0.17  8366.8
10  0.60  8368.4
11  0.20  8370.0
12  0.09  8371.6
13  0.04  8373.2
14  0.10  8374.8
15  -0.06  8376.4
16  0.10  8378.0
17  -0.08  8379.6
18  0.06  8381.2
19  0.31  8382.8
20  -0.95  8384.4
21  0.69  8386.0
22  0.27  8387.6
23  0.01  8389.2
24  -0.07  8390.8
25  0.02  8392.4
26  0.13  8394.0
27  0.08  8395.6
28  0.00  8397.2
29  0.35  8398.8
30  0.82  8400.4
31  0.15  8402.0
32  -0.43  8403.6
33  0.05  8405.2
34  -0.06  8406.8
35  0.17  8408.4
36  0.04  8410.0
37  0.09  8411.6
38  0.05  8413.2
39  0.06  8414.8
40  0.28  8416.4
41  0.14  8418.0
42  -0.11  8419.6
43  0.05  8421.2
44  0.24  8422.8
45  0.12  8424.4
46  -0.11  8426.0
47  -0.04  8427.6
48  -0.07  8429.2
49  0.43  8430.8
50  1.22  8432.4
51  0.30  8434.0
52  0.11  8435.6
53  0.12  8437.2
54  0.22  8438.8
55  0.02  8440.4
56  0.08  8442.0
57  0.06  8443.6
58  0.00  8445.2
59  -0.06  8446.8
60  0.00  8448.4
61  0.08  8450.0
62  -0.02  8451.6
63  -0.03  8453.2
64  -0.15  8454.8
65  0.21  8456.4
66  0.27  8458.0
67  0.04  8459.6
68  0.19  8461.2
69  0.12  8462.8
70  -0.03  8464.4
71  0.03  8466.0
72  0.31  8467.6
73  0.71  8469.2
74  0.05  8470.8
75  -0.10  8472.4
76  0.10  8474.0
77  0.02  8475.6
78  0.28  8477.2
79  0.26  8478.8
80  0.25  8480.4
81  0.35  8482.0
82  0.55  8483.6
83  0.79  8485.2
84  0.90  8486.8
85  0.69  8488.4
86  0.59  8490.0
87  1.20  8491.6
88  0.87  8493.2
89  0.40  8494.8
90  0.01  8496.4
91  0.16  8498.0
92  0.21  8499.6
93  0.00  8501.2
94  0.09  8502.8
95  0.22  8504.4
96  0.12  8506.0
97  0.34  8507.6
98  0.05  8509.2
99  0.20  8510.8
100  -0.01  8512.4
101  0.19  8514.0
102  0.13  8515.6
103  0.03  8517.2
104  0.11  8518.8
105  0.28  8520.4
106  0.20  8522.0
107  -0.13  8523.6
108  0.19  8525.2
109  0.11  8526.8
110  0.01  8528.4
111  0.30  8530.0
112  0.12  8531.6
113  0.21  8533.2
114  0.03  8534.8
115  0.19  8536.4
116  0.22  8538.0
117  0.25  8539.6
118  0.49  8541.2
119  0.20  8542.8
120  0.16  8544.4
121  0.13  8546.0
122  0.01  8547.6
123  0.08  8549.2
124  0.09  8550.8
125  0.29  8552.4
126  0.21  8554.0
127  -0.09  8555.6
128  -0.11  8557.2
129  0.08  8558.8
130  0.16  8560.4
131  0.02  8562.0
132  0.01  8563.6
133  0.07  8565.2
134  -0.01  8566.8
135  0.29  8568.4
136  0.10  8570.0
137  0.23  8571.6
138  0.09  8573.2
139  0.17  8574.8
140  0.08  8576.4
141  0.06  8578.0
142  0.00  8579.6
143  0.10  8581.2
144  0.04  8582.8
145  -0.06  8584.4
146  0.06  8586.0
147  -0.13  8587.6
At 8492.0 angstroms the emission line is [O II] 3727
